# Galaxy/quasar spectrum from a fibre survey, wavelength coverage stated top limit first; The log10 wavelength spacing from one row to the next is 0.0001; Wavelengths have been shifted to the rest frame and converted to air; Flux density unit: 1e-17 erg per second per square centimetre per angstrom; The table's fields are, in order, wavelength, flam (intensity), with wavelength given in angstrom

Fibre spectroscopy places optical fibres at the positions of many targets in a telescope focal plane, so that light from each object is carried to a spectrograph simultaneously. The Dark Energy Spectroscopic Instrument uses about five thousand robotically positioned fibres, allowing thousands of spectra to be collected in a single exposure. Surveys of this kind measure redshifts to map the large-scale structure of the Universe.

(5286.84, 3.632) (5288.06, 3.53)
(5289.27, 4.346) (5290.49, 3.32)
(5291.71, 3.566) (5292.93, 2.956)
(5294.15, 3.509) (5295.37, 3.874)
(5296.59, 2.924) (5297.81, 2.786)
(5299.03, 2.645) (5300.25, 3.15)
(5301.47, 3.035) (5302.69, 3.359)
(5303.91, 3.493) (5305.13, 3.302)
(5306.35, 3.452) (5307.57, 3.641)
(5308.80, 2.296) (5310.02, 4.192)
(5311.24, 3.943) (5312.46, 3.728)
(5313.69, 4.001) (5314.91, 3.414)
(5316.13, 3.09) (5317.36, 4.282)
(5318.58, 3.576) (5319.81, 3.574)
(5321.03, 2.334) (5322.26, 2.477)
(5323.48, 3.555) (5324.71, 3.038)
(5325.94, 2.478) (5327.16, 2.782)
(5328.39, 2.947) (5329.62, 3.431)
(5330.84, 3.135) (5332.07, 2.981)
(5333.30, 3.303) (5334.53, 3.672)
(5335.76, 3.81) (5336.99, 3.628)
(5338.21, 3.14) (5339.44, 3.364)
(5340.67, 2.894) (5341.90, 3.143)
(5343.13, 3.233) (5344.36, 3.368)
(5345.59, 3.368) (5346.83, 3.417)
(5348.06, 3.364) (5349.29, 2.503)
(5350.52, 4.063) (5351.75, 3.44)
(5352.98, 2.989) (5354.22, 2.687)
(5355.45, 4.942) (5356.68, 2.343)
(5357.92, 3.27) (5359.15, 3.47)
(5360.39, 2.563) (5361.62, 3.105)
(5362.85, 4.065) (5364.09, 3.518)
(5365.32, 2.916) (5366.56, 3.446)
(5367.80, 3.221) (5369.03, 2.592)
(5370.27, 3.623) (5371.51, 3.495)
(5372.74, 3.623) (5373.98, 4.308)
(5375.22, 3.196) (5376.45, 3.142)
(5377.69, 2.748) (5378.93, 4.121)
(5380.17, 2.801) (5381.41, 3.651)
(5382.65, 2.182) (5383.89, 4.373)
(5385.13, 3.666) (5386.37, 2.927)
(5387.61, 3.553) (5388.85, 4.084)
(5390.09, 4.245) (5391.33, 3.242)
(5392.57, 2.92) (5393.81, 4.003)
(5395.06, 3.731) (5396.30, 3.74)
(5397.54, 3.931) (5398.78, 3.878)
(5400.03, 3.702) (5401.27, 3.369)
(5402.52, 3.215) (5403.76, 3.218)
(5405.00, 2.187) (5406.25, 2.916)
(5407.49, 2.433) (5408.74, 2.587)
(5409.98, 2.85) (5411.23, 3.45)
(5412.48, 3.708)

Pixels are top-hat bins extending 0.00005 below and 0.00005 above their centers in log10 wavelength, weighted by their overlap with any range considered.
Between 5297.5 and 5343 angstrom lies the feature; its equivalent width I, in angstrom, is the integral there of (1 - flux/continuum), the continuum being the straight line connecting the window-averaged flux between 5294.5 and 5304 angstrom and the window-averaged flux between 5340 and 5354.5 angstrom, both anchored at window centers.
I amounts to -1.4 angstrom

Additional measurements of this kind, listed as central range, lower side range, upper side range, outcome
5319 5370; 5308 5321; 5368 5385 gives 3.73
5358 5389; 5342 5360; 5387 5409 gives -0.13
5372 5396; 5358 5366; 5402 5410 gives -3.89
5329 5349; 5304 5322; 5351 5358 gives 0.26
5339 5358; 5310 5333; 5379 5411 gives 0.22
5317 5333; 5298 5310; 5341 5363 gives 0.60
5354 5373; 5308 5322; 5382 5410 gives 0.50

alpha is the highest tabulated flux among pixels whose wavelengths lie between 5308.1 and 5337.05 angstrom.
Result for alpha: 4.282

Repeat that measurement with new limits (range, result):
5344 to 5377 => 4.942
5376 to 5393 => 4.373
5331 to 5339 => 3.81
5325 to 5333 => 3.431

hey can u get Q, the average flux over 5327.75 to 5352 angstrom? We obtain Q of 3.31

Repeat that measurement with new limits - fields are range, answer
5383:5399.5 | 3.69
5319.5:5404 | 3.34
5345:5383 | 3.3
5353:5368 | 3.28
